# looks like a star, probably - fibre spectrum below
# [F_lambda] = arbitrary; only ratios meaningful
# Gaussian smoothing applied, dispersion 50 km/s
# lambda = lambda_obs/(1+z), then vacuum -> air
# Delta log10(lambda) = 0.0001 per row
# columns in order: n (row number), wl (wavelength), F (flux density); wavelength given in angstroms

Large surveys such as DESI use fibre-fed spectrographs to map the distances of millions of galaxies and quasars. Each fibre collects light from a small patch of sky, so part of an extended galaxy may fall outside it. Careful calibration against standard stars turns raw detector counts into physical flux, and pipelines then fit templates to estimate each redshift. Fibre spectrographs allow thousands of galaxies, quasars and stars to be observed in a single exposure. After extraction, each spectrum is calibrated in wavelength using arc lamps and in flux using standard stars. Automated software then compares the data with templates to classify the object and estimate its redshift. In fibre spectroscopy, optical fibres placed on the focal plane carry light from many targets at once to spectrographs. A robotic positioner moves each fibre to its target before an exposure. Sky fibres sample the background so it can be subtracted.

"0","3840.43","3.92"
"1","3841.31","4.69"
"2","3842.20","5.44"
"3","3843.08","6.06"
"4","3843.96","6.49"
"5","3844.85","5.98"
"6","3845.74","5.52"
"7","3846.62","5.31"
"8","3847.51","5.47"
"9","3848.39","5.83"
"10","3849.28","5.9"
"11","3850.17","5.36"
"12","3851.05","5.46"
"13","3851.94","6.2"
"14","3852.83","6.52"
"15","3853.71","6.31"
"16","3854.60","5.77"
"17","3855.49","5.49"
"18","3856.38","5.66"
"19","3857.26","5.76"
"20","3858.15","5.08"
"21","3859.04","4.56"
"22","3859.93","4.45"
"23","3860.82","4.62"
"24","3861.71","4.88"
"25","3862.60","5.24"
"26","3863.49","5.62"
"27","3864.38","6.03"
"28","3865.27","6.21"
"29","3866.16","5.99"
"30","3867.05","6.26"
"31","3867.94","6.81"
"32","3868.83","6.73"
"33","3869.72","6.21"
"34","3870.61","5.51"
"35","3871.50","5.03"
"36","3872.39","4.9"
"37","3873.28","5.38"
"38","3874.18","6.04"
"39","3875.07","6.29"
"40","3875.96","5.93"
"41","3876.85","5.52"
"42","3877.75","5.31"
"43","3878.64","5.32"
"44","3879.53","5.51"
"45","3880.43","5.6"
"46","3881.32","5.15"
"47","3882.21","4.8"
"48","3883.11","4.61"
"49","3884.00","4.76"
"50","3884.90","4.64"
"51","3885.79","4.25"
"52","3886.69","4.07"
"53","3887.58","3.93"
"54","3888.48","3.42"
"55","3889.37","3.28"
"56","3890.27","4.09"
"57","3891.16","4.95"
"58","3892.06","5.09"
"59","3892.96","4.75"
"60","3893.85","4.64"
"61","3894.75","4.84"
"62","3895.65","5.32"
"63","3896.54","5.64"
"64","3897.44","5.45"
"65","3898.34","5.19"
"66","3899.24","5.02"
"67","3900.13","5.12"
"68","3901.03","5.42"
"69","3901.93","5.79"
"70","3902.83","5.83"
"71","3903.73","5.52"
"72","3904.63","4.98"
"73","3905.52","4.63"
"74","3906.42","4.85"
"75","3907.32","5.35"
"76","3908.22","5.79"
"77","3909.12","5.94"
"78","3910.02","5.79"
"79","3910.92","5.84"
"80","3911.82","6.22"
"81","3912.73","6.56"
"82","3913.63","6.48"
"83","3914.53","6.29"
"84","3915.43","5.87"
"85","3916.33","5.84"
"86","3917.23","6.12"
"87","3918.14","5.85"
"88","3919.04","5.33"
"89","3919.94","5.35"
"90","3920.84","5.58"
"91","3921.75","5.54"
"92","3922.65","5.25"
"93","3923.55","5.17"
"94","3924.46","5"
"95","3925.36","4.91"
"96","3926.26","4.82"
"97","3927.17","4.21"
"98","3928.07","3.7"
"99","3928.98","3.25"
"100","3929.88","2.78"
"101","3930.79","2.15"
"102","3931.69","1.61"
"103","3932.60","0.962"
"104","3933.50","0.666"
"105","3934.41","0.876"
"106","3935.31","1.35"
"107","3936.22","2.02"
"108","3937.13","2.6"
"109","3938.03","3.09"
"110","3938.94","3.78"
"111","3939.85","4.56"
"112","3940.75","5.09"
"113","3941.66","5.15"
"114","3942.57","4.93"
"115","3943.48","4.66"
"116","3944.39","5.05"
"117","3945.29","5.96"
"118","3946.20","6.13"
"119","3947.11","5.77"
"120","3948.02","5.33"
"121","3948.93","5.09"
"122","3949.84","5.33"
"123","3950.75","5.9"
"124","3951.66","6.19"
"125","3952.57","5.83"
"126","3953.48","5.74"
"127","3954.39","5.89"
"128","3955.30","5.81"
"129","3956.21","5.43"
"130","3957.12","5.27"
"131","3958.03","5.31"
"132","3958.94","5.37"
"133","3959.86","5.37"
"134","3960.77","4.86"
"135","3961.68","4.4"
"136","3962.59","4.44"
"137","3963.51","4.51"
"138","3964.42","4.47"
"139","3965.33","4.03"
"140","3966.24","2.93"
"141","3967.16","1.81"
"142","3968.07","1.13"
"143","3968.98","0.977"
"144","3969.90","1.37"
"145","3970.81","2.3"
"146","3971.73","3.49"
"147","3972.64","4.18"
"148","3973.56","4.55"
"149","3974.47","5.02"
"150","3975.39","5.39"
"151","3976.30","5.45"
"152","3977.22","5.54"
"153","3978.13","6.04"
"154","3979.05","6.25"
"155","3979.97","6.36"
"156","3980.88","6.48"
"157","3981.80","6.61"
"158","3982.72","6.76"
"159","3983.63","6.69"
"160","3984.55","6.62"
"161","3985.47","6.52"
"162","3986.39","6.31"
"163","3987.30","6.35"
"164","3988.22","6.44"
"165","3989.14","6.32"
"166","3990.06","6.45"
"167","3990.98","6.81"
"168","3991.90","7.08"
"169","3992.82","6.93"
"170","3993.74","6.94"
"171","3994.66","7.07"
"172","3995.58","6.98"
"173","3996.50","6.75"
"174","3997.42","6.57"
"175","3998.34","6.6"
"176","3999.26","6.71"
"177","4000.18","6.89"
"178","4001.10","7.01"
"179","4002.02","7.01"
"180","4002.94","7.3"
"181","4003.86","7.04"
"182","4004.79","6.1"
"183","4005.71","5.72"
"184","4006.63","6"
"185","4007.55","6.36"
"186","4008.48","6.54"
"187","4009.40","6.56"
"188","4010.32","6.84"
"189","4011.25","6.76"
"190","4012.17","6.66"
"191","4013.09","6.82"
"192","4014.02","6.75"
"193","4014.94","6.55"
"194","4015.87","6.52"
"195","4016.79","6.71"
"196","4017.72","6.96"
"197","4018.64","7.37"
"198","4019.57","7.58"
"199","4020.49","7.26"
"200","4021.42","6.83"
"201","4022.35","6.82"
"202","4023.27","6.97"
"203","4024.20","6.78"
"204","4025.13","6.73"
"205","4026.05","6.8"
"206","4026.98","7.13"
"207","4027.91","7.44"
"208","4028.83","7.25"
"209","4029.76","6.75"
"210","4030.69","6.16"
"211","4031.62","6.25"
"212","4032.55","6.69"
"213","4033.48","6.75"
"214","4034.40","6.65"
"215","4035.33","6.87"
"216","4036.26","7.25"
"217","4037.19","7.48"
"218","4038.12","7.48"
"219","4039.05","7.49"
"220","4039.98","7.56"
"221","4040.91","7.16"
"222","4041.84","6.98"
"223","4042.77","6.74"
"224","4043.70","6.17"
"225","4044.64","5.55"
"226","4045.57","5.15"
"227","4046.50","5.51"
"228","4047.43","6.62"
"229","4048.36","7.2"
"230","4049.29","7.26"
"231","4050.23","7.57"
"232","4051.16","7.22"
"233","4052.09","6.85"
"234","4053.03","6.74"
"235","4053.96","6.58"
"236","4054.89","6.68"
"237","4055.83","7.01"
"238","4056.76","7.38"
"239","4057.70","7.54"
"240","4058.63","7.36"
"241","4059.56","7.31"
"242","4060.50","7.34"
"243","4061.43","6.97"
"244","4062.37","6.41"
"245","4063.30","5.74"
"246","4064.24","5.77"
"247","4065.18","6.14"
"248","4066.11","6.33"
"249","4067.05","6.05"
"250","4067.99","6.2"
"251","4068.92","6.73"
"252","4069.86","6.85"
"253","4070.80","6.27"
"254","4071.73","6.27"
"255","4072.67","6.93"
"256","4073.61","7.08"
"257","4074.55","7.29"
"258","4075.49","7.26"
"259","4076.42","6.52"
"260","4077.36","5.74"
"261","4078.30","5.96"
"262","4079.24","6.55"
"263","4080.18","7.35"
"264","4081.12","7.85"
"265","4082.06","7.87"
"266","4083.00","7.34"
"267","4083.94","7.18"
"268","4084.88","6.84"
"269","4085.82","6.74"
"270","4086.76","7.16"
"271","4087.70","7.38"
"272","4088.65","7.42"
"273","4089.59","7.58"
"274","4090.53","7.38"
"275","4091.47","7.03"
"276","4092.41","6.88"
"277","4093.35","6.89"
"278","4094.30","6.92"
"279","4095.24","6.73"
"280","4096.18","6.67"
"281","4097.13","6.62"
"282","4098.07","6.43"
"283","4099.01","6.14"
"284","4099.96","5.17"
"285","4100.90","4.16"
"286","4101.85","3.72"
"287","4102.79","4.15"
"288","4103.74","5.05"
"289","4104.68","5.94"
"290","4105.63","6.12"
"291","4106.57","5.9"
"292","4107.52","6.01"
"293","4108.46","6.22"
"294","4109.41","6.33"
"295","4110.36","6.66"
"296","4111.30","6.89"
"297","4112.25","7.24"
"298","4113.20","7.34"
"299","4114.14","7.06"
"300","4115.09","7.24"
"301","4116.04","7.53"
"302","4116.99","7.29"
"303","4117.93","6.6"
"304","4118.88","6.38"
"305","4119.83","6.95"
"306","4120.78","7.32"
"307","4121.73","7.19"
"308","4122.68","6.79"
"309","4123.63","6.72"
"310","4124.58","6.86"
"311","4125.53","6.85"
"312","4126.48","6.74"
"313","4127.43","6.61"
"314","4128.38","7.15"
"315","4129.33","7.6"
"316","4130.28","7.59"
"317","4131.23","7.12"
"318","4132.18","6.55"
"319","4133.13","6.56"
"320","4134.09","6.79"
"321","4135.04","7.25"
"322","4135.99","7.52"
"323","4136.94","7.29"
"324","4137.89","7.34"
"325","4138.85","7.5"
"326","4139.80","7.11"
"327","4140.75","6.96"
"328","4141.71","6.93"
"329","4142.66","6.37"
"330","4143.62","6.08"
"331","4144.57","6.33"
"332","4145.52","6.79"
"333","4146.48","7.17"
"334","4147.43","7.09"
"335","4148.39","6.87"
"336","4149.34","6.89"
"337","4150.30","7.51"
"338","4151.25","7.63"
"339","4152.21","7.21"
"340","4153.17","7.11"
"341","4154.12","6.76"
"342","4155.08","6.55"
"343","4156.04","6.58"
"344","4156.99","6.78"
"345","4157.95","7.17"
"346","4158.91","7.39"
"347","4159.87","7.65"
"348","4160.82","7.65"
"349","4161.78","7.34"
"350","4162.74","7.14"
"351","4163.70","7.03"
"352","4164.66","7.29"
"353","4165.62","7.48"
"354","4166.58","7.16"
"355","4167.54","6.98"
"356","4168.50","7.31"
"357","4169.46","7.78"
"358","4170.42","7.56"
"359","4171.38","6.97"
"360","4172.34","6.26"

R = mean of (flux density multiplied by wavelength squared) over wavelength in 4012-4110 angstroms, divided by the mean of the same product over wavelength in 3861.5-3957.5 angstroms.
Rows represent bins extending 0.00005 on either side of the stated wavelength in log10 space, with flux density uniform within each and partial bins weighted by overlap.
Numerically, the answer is 1.4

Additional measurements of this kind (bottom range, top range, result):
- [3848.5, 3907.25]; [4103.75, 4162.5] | 1.49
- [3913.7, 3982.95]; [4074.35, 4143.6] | 1.61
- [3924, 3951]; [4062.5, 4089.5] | 1.86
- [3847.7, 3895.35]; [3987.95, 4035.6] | 1.37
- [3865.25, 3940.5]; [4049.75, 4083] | 1.53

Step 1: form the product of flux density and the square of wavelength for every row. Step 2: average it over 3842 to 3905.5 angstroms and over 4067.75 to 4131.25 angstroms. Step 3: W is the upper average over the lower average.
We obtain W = 1.40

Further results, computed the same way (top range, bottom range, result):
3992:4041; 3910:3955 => 1.53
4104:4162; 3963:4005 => 1.33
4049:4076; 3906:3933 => 1.48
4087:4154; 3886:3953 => 1.57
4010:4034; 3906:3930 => 1.35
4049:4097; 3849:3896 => 1.44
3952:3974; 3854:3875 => 0.78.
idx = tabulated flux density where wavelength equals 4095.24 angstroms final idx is 6.73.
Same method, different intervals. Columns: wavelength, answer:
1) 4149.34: 6.89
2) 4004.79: 6.1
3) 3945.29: 5.96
